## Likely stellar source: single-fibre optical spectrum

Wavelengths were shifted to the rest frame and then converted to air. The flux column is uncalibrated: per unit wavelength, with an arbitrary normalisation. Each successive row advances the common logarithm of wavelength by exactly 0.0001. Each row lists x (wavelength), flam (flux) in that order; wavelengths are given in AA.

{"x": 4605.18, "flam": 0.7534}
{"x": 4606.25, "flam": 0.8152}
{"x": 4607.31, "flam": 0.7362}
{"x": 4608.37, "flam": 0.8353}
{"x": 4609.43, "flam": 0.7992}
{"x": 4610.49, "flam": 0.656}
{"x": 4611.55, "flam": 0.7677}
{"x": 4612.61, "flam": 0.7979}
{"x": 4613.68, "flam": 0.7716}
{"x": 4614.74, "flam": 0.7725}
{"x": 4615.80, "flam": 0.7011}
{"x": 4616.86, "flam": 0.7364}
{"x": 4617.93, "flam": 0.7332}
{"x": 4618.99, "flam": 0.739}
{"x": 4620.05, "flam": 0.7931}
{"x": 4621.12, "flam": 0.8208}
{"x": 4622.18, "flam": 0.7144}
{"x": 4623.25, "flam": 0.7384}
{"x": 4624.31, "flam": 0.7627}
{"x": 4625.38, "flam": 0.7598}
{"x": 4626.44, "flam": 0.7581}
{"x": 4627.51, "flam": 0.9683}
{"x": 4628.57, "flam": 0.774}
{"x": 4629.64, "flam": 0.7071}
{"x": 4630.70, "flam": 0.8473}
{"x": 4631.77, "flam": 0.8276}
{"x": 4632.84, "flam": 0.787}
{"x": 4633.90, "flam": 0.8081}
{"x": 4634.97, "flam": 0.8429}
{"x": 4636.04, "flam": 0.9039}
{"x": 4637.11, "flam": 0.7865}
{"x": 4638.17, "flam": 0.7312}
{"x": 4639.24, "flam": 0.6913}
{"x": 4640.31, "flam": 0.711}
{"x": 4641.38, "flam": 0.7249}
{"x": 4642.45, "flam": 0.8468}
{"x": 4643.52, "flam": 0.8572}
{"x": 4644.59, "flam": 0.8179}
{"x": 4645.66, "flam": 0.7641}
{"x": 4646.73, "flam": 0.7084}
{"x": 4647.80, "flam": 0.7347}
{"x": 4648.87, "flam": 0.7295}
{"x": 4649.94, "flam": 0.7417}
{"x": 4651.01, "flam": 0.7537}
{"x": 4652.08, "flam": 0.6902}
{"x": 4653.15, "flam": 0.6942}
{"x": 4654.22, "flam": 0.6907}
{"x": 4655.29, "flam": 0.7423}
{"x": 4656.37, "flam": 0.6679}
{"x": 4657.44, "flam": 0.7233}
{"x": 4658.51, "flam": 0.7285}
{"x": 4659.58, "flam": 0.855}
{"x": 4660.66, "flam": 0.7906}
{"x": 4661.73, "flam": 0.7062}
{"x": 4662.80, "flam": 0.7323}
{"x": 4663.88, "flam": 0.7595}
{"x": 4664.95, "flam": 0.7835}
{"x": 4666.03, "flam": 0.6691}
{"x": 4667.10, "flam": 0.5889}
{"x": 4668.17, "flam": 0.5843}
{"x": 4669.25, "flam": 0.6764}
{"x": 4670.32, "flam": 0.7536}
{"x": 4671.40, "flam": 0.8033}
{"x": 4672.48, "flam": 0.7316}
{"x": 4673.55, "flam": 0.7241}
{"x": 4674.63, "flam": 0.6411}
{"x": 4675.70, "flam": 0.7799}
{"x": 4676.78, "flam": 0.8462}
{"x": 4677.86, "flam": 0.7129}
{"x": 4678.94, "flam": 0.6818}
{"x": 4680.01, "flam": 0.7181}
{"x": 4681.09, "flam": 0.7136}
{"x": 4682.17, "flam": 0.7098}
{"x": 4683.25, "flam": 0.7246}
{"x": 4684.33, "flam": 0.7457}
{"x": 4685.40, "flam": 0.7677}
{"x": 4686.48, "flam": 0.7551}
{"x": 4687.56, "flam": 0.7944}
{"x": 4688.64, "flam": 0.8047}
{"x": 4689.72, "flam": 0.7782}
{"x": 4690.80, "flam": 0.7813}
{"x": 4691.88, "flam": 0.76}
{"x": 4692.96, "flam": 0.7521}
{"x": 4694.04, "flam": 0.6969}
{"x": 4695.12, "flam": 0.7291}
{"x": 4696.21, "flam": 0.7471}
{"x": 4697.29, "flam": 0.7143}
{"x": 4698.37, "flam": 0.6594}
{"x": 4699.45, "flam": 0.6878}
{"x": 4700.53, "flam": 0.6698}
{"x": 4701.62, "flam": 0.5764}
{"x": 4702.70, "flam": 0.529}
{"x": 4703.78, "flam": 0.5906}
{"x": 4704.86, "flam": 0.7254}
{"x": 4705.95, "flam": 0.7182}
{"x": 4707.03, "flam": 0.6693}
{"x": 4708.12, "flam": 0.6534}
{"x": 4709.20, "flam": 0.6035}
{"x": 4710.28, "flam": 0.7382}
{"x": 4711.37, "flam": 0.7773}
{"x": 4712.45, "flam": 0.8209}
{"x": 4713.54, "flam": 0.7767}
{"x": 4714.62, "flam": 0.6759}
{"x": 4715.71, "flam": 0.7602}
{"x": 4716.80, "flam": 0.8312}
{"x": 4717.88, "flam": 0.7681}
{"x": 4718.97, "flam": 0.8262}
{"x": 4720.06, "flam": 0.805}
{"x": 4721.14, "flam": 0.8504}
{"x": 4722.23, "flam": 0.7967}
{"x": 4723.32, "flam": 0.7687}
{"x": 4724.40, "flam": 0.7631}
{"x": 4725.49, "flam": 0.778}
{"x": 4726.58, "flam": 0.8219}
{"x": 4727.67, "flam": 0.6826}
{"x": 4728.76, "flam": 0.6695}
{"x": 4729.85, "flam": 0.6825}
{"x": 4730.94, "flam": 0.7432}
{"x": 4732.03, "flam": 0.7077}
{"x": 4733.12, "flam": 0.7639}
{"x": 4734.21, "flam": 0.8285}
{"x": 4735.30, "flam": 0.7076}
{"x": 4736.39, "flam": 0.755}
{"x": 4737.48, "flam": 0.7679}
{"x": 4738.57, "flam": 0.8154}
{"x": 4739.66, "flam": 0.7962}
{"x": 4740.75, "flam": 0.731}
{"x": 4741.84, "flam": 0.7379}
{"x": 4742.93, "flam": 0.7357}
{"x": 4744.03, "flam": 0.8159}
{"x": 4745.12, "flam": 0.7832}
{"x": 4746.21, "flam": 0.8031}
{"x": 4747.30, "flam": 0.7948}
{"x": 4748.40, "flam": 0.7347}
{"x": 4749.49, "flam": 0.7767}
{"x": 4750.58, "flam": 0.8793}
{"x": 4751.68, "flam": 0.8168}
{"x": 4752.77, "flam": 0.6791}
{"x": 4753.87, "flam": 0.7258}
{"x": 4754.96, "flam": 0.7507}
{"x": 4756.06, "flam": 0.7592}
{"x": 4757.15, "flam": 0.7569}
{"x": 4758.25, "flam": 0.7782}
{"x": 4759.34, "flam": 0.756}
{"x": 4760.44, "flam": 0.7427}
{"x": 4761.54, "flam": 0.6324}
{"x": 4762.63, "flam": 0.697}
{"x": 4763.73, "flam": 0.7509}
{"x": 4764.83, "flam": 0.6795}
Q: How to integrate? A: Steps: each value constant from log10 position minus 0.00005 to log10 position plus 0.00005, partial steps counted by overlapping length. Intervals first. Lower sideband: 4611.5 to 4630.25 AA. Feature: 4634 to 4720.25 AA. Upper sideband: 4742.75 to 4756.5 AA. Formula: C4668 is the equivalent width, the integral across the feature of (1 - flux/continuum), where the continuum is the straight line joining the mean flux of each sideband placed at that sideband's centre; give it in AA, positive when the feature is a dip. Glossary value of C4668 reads 4.19 AA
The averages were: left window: 0.768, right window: 0.774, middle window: 0.733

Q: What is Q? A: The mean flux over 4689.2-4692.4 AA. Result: 0.773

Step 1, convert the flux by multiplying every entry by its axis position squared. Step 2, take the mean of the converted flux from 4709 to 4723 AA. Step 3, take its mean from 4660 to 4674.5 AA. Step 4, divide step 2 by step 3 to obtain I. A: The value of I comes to 1.11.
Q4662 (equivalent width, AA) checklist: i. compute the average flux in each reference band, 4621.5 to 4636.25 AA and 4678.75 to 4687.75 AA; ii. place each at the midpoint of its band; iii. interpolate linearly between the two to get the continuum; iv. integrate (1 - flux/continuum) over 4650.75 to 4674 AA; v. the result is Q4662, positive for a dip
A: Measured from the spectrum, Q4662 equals 1.2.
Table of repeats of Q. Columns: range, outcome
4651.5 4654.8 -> 0.694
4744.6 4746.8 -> 0.795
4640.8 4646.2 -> 0.801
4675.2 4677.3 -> 0.812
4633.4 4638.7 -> 0.815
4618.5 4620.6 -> 0.766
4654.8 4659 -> 0.715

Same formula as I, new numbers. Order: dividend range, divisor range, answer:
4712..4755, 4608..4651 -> 1.04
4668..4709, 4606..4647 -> 0.94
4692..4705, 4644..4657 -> 0.94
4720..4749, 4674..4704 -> 1.08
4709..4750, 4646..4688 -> 1.08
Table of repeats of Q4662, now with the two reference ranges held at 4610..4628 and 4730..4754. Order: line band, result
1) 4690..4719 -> 2.1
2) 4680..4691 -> 0.2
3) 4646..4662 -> 0.7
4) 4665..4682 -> 1.2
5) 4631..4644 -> -0.5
